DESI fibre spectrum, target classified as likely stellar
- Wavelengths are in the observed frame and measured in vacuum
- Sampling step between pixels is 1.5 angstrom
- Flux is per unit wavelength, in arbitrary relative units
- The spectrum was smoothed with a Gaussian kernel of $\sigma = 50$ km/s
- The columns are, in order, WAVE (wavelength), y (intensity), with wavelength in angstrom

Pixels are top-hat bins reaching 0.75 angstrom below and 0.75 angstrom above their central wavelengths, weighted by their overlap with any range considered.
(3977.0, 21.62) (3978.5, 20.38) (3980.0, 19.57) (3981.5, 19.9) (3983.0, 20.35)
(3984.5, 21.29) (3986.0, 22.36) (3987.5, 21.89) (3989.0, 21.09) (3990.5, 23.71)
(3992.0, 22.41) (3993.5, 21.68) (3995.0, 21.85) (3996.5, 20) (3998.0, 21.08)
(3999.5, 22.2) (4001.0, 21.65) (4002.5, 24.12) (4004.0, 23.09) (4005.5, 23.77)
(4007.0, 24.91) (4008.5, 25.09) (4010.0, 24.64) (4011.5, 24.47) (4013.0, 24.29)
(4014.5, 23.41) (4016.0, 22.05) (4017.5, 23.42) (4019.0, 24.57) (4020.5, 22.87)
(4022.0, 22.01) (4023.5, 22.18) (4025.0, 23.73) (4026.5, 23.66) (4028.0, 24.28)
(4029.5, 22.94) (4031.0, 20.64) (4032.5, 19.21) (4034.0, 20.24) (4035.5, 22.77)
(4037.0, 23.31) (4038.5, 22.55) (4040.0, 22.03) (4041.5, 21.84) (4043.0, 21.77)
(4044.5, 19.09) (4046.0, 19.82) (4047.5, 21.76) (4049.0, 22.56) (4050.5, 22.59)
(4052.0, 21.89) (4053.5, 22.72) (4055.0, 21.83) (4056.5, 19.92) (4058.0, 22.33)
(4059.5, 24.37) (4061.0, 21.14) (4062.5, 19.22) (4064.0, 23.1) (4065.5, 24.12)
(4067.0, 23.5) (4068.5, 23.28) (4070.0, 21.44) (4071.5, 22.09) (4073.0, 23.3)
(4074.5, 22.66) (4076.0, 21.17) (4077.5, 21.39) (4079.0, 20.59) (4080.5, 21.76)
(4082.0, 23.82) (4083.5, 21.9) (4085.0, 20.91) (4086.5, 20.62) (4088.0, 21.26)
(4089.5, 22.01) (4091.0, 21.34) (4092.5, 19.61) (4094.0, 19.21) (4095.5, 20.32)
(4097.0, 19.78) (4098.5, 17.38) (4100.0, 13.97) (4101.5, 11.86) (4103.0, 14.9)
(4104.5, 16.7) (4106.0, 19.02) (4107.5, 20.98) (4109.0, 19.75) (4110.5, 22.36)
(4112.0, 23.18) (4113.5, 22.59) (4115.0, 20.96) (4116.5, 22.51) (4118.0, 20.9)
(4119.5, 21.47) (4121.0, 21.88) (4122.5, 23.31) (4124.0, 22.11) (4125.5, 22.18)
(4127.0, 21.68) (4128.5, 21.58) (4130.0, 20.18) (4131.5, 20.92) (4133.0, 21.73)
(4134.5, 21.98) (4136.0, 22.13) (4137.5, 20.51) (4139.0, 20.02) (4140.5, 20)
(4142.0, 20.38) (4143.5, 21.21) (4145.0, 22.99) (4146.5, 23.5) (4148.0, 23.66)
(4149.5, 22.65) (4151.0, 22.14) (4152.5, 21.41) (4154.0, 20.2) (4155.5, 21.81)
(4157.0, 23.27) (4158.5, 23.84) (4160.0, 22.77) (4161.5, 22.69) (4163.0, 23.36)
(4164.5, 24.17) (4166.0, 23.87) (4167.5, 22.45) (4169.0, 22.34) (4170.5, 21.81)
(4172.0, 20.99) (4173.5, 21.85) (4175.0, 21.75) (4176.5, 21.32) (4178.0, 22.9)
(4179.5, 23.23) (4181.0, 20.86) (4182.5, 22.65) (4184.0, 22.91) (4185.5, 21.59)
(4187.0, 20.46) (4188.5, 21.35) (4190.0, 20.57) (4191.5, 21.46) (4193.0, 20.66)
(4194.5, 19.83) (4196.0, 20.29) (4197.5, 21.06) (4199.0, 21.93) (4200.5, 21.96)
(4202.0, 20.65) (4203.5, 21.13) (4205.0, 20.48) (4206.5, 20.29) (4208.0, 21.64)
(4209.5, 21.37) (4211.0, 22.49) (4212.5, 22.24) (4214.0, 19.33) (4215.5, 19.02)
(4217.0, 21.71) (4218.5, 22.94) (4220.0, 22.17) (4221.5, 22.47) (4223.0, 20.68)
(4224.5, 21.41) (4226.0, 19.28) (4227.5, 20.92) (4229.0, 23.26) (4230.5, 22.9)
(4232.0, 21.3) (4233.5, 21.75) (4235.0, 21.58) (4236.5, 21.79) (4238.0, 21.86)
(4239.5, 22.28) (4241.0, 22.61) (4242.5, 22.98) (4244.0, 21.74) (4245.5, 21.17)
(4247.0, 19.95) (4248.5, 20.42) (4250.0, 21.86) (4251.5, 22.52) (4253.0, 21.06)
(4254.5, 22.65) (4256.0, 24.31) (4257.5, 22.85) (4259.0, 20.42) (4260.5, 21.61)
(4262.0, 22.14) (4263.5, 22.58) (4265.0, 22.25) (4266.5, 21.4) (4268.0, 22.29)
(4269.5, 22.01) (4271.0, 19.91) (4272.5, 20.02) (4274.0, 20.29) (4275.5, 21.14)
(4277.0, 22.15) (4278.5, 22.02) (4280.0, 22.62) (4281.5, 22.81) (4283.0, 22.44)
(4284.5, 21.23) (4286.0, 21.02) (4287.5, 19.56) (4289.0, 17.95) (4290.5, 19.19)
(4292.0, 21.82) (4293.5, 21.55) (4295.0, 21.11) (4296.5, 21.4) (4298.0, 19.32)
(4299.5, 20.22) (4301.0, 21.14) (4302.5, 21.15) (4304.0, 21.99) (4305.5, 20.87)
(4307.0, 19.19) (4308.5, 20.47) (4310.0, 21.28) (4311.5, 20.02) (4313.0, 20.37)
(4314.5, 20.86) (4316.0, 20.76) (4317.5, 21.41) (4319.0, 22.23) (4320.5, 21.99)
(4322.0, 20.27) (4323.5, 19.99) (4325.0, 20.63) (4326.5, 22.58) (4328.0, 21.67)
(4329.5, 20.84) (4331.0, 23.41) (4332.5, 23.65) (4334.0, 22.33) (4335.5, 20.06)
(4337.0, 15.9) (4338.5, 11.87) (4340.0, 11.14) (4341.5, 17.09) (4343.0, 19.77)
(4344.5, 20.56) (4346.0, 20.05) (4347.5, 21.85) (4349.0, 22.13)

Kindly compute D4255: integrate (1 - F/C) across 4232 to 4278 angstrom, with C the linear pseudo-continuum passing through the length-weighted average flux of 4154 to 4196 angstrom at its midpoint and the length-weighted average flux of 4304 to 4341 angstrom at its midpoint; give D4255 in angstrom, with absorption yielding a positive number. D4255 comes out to -1.5 angstrom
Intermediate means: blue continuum 22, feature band 21.7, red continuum 20.2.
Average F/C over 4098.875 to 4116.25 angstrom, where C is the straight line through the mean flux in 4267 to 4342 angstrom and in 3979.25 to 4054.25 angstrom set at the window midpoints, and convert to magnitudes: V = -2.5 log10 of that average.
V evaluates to 0.16 mag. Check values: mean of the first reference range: 22.3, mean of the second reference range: 20.6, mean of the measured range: 18.8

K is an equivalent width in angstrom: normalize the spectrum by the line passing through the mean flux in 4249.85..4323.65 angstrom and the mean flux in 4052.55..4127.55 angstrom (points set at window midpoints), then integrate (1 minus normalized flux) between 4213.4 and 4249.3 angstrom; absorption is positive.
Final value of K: -0.53 angstrom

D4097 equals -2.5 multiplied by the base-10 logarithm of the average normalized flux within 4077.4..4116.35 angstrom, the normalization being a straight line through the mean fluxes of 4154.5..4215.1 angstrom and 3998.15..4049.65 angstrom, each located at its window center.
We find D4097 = 0.119 mag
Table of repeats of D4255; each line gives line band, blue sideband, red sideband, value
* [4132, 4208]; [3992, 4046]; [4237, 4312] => 0.2 angstrom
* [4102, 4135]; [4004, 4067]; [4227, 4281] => 1.9 angstrom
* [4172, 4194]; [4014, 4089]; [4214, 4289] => 0.1 angstrom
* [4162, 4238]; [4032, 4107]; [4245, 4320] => -1.8 angstrom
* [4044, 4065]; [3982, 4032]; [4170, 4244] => 0.7 angstrom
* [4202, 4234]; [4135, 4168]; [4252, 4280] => 0.9 angstrom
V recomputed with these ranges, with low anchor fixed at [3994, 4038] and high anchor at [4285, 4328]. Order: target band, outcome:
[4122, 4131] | 0.01 mag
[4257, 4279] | -0.03 mag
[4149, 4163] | -0.03 mag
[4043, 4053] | 0.06 mag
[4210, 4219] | 0.01 mag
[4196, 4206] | 0.02 mag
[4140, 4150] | -0.01 mag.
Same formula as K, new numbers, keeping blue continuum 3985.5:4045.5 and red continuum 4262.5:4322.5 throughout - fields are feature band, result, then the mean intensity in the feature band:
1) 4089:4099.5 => 1.13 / 19.8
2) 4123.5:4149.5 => 0.36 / 21.6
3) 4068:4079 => 0.09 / 22.1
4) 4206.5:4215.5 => 0.16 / 21.1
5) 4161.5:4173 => -0.50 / 22.7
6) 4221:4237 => -0.11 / 21.6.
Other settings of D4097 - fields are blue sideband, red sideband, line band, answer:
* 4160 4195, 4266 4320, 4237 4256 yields -0.02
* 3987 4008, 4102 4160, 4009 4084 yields -0.01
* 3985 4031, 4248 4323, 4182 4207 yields 0.03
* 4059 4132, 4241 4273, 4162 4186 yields -0.05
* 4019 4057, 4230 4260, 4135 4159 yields 0.00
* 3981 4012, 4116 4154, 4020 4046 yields 0.01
